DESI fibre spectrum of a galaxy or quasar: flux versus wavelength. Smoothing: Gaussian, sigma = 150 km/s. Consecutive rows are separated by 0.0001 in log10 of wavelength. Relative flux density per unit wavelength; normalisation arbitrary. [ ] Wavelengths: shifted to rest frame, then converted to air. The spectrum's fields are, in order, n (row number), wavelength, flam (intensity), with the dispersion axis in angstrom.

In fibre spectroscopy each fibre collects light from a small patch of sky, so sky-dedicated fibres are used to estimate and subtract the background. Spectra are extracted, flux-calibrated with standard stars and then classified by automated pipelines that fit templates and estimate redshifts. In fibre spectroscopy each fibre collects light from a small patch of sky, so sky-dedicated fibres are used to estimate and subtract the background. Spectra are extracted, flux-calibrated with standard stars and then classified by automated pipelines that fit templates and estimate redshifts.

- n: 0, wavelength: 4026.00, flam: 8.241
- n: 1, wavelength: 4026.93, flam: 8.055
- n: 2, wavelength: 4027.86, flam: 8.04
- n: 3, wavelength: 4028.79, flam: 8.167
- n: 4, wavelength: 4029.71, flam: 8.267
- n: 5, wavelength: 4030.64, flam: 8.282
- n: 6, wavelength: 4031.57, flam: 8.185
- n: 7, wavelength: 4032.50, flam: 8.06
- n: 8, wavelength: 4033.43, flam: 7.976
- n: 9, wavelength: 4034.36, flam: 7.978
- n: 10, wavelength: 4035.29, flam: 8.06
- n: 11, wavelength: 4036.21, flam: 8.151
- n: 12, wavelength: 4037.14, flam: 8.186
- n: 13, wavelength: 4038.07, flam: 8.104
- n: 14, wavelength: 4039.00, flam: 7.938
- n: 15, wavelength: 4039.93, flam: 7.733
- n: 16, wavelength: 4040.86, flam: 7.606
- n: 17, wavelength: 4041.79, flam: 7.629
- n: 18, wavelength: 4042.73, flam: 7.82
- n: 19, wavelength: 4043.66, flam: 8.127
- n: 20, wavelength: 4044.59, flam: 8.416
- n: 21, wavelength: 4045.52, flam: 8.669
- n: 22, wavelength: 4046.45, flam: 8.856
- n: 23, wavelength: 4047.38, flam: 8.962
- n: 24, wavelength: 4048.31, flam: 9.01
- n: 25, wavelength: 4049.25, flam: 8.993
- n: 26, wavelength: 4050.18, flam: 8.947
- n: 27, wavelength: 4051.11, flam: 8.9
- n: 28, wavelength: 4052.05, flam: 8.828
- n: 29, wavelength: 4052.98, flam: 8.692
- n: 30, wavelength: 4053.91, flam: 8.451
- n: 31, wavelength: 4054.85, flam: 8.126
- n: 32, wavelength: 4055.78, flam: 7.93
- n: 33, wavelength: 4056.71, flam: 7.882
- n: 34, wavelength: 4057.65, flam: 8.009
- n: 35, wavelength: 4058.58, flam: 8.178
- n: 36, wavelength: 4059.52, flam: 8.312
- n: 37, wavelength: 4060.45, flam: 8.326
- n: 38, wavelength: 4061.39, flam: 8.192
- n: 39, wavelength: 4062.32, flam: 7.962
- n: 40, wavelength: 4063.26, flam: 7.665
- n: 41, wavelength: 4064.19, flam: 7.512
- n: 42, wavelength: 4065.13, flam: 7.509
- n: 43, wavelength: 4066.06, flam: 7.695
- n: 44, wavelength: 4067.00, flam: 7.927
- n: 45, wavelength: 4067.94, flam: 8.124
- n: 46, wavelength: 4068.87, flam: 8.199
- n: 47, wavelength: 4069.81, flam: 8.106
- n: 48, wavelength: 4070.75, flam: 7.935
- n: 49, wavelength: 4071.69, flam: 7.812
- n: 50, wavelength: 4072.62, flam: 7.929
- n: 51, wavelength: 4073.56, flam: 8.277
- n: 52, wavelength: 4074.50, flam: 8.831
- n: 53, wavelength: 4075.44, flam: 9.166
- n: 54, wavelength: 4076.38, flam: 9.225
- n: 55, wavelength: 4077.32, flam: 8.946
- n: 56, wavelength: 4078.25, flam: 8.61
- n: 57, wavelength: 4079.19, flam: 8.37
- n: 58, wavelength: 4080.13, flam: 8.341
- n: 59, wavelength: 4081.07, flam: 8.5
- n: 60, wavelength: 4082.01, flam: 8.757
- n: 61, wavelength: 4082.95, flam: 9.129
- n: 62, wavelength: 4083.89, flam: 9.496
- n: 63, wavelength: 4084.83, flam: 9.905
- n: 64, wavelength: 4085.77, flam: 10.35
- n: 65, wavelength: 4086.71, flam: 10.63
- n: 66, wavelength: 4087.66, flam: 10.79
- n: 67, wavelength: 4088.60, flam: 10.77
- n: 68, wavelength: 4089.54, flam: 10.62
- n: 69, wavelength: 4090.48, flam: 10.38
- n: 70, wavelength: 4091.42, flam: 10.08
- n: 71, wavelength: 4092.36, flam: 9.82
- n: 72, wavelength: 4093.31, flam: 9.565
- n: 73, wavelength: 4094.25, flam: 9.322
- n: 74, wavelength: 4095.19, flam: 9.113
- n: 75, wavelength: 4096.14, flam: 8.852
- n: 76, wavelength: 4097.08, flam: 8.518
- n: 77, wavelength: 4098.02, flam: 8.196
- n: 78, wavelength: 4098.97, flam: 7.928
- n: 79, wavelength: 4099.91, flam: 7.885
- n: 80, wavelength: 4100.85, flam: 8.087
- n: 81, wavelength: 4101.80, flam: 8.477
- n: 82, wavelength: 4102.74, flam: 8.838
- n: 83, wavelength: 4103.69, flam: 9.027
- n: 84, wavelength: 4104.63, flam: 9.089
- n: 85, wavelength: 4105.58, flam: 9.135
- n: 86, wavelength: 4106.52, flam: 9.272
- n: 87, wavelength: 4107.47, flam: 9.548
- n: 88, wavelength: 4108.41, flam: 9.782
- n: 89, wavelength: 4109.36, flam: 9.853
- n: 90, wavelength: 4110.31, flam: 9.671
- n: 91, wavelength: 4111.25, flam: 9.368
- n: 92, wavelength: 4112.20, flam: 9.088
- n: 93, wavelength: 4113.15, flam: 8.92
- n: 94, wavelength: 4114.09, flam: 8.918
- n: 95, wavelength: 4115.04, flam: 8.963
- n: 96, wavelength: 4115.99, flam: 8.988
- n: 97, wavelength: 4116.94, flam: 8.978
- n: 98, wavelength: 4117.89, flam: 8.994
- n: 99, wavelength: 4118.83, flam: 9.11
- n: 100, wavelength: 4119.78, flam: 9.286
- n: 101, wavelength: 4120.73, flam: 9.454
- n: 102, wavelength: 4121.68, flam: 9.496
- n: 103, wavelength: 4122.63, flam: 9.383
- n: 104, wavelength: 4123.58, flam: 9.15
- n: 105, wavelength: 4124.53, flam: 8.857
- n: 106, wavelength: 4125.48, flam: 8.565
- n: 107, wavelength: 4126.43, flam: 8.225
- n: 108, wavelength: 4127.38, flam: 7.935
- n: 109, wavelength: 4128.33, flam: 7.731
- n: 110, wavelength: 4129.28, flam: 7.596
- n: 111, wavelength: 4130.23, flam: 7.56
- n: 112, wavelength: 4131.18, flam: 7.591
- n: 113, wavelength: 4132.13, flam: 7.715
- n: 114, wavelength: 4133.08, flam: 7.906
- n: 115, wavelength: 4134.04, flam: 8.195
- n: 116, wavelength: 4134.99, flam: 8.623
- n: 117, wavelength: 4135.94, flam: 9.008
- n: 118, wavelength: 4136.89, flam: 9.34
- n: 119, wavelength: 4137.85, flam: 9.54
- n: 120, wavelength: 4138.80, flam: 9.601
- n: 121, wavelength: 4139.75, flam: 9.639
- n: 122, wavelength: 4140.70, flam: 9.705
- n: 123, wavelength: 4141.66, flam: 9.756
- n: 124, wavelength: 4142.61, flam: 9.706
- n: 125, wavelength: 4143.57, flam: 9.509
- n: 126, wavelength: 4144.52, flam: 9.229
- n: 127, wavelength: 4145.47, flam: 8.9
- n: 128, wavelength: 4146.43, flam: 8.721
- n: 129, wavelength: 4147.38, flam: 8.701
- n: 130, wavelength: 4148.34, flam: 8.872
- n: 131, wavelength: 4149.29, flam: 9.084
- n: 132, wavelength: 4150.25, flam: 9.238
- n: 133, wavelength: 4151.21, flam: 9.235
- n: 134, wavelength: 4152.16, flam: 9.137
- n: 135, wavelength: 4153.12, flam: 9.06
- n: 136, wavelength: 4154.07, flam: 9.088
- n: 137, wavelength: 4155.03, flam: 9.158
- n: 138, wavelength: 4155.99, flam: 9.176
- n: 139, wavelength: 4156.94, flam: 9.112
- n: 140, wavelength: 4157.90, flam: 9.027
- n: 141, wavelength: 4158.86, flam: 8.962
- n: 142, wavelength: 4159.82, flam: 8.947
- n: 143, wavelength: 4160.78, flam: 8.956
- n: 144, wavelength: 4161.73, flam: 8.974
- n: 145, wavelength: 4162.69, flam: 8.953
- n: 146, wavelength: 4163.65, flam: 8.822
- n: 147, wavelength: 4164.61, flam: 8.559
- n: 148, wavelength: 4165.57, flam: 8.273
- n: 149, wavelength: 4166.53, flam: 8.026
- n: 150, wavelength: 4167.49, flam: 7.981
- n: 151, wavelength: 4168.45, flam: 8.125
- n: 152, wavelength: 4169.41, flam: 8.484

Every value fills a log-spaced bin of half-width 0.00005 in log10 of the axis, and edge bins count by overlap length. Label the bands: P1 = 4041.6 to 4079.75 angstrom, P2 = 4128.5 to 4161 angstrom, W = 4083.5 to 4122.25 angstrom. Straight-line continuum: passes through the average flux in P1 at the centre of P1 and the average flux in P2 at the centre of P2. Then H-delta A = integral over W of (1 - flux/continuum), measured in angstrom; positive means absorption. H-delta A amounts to -3.2 angstrom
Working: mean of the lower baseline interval 8.32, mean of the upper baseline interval 8.92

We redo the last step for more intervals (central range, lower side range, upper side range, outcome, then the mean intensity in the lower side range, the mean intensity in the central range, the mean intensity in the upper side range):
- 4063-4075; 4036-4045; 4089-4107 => 0.8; 7.96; 7.97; 9.07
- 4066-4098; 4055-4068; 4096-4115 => -2.5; 7.94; 9.07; 8.93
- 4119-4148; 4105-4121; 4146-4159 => 1.0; 9.25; 8.82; 9.04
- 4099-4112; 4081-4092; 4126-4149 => 0.7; 10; 9.04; 8.73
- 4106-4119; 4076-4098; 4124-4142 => -0.4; 9.46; 9.25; 8.58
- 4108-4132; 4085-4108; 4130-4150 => 0.7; 9.35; 8.84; 8.92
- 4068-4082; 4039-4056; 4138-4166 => 0.3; 8.42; 8.45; 9.11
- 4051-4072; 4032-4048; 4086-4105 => 1.2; 8.14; 8.08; 9.31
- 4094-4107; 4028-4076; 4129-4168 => -0.2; 8.21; 8.68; 8.86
